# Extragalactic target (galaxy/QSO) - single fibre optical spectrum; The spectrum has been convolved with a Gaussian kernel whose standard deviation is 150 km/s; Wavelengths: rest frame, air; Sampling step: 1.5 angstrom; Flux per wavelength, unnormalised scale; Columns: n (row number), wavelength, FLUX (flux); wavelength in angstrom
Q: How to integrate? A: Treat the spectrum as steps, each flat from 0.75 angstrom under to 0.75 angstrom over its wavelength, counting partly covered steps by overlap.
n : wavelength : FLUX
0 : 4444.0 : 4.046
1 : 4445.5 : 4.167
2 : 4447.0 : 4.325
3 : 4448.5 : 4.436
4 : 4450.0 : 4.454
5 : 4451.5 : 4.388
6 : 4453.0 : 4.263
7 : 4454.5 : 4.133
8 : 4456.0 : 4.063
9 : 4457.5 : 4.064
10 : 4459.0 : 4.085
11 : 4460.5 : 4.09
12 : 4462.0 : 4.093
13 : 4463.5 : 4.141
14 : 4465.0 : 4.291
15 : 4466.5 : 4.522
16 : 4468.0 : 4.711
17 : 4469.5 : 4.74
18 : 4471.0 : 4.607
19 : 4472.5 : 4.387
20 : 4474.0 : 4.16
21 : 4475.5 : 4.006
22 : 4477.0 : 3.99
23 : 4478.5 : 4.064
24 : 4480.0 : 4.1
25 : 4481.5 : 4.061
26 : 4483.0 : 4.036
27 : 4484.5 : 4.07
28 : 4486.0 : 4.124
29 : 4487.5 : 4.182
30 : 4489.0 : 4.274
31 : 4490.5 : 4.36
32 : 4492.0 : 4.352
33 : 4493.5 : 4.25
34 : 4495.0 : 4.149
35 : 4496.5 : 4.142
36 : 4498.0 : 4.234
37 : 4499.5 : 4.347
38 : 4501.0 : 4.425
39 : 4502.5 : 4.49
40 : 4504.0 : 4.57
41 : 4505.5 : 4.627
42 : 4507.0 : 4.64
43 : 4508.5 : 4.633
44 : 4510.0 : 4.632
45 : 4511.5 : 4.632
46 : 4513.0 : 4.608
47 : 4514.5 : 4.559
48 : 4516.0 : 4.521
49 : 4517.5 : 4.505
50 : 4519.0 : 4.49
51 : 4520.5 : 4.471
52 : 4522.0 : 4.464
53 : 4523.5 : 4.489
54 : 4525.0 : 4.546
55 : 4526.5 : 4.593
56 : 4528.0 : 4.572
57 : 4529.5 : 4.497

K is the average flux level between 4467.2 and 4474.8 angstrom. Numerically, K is 4.52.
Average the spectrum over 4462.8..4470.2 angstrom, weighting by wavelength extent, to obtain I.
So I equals 4.48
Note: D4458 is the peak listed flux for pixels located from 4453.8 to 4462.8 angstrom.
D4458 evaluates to 4.133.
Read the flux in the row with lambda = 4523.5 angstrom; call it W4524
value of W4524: 4.489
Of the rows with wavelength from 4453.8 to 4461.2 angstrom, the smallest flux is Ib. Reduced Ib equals 4.063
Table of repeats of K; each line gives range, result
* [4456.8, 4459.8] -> 4.07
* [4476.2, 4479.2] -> 4.03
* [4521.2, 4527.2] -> 4.52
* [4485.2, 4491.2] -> 4.23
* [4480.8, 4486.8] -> 4.07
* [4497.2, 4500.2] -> 4.29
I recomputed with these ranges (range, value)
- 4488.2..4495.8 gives 4.28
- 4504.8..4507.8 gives 4.63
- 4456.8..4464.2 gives 4.09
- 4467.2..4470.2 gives 4.72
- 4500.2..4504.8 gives 4.49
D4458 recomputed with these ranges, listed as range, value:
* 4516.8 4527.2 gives 4.593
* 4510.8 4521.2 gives 4.632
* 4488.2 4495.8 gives 4.36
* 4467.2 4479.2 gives 4.74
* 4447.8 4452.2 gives 4.454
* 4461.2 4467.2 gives 4.522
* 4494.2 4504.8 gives 4.57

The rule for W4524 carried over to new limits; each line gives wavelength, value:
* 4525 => 4.546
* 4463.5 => 4.141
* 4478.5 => 4.064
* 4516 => 4.521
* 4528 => 4.572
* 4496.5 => 4.142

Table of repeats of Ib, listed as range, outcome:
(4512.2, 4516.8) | 4.521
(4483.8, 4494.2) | 4.07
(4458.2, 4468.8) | 4.085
